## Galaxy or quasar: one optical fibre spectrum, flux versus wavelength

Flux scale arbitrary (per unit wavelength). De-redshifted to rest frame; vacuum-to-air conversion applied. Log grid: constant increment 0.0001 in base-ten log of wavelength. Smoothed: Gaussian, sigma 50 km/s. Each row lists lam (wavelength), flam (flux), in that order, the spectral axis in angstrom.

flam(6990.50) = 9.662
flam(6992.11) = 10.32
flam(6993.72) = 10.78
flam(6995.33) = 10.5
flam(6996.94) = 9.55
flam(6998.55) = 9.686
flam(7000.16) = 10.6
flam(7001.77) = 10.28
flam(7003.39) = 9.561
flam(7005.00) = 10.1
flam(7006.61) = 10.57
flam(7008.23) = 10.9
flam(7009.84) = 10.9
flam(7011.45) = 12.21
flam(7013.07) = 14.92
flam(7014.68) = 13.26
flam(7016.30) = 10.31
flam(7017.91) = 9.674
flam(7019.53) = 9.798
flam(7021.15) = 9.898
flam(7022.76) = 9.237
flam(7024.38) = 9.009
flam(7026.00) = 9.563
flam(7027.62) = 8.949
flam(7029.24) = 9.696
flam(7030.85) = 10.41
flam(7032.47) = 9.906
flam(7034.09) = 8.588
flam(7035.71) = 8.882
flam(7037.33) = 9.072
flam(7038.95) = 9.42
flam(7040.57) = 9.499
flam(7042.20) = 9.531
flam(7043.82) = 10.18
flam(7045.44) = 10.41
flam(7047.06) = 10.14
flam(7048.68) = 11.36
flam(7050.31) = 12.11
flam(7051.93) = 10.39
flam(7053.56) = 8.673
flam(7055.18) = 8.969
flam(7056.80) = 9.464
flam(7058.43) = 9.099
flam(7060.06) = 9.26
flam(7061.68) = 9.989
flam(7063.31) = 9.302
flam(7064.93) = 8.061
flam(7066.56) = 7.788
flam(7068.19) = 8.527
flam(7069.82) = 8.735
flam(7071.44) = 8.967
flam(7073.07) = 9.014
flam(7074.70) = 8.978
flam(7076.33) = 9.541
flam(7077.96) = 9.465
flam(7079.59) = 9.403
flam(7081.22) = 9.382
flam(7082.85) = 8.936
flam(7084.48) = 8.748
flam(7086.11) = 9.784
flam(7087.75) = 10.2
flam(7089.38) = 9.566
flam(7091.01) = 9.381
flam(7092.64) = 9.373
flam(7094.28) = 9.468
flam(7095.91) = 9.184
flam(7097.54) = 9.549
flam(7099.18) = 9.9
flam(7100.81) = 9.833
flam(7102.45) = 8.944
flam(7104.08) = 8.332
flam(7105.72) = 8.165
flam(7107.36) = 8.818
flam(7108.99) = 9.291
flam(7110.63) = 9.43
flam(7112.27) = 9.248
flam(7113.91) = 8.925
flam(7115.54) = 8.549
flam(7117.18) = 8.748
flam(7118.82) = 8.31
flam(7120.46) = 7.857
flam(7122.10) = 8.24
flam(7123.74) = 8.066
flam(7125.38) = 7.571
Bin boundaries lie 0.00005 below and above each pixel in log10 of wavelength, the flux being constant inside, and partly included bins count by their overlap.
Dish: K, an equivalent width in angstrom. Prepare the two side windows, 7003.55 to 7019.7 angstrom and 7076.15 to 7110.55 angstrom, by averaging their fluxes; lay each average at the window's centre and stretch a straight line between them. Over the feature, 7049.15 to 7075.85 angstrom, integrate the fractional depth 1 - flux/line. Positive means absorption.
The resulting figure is 2.1 angstrom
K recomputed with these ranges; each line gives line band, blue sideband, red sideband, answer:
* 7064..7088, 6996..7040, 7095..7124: 0.9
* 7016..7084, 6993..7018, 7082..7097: 4.4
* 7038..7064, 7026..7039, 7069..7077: -1.8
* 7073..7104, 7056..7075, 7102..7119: -1.8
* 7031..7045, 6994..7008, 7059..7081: 0.1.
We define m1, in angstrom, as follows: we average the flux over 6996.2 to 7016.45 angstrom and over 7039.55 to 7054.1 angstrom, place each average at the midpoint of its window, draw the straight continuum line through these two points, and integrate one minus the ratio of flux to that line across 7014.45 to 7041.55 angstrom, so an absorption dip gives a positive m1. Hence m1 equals 2.5 angstrom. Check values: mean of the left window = 11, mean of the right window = 10.3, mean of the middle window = 9.64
